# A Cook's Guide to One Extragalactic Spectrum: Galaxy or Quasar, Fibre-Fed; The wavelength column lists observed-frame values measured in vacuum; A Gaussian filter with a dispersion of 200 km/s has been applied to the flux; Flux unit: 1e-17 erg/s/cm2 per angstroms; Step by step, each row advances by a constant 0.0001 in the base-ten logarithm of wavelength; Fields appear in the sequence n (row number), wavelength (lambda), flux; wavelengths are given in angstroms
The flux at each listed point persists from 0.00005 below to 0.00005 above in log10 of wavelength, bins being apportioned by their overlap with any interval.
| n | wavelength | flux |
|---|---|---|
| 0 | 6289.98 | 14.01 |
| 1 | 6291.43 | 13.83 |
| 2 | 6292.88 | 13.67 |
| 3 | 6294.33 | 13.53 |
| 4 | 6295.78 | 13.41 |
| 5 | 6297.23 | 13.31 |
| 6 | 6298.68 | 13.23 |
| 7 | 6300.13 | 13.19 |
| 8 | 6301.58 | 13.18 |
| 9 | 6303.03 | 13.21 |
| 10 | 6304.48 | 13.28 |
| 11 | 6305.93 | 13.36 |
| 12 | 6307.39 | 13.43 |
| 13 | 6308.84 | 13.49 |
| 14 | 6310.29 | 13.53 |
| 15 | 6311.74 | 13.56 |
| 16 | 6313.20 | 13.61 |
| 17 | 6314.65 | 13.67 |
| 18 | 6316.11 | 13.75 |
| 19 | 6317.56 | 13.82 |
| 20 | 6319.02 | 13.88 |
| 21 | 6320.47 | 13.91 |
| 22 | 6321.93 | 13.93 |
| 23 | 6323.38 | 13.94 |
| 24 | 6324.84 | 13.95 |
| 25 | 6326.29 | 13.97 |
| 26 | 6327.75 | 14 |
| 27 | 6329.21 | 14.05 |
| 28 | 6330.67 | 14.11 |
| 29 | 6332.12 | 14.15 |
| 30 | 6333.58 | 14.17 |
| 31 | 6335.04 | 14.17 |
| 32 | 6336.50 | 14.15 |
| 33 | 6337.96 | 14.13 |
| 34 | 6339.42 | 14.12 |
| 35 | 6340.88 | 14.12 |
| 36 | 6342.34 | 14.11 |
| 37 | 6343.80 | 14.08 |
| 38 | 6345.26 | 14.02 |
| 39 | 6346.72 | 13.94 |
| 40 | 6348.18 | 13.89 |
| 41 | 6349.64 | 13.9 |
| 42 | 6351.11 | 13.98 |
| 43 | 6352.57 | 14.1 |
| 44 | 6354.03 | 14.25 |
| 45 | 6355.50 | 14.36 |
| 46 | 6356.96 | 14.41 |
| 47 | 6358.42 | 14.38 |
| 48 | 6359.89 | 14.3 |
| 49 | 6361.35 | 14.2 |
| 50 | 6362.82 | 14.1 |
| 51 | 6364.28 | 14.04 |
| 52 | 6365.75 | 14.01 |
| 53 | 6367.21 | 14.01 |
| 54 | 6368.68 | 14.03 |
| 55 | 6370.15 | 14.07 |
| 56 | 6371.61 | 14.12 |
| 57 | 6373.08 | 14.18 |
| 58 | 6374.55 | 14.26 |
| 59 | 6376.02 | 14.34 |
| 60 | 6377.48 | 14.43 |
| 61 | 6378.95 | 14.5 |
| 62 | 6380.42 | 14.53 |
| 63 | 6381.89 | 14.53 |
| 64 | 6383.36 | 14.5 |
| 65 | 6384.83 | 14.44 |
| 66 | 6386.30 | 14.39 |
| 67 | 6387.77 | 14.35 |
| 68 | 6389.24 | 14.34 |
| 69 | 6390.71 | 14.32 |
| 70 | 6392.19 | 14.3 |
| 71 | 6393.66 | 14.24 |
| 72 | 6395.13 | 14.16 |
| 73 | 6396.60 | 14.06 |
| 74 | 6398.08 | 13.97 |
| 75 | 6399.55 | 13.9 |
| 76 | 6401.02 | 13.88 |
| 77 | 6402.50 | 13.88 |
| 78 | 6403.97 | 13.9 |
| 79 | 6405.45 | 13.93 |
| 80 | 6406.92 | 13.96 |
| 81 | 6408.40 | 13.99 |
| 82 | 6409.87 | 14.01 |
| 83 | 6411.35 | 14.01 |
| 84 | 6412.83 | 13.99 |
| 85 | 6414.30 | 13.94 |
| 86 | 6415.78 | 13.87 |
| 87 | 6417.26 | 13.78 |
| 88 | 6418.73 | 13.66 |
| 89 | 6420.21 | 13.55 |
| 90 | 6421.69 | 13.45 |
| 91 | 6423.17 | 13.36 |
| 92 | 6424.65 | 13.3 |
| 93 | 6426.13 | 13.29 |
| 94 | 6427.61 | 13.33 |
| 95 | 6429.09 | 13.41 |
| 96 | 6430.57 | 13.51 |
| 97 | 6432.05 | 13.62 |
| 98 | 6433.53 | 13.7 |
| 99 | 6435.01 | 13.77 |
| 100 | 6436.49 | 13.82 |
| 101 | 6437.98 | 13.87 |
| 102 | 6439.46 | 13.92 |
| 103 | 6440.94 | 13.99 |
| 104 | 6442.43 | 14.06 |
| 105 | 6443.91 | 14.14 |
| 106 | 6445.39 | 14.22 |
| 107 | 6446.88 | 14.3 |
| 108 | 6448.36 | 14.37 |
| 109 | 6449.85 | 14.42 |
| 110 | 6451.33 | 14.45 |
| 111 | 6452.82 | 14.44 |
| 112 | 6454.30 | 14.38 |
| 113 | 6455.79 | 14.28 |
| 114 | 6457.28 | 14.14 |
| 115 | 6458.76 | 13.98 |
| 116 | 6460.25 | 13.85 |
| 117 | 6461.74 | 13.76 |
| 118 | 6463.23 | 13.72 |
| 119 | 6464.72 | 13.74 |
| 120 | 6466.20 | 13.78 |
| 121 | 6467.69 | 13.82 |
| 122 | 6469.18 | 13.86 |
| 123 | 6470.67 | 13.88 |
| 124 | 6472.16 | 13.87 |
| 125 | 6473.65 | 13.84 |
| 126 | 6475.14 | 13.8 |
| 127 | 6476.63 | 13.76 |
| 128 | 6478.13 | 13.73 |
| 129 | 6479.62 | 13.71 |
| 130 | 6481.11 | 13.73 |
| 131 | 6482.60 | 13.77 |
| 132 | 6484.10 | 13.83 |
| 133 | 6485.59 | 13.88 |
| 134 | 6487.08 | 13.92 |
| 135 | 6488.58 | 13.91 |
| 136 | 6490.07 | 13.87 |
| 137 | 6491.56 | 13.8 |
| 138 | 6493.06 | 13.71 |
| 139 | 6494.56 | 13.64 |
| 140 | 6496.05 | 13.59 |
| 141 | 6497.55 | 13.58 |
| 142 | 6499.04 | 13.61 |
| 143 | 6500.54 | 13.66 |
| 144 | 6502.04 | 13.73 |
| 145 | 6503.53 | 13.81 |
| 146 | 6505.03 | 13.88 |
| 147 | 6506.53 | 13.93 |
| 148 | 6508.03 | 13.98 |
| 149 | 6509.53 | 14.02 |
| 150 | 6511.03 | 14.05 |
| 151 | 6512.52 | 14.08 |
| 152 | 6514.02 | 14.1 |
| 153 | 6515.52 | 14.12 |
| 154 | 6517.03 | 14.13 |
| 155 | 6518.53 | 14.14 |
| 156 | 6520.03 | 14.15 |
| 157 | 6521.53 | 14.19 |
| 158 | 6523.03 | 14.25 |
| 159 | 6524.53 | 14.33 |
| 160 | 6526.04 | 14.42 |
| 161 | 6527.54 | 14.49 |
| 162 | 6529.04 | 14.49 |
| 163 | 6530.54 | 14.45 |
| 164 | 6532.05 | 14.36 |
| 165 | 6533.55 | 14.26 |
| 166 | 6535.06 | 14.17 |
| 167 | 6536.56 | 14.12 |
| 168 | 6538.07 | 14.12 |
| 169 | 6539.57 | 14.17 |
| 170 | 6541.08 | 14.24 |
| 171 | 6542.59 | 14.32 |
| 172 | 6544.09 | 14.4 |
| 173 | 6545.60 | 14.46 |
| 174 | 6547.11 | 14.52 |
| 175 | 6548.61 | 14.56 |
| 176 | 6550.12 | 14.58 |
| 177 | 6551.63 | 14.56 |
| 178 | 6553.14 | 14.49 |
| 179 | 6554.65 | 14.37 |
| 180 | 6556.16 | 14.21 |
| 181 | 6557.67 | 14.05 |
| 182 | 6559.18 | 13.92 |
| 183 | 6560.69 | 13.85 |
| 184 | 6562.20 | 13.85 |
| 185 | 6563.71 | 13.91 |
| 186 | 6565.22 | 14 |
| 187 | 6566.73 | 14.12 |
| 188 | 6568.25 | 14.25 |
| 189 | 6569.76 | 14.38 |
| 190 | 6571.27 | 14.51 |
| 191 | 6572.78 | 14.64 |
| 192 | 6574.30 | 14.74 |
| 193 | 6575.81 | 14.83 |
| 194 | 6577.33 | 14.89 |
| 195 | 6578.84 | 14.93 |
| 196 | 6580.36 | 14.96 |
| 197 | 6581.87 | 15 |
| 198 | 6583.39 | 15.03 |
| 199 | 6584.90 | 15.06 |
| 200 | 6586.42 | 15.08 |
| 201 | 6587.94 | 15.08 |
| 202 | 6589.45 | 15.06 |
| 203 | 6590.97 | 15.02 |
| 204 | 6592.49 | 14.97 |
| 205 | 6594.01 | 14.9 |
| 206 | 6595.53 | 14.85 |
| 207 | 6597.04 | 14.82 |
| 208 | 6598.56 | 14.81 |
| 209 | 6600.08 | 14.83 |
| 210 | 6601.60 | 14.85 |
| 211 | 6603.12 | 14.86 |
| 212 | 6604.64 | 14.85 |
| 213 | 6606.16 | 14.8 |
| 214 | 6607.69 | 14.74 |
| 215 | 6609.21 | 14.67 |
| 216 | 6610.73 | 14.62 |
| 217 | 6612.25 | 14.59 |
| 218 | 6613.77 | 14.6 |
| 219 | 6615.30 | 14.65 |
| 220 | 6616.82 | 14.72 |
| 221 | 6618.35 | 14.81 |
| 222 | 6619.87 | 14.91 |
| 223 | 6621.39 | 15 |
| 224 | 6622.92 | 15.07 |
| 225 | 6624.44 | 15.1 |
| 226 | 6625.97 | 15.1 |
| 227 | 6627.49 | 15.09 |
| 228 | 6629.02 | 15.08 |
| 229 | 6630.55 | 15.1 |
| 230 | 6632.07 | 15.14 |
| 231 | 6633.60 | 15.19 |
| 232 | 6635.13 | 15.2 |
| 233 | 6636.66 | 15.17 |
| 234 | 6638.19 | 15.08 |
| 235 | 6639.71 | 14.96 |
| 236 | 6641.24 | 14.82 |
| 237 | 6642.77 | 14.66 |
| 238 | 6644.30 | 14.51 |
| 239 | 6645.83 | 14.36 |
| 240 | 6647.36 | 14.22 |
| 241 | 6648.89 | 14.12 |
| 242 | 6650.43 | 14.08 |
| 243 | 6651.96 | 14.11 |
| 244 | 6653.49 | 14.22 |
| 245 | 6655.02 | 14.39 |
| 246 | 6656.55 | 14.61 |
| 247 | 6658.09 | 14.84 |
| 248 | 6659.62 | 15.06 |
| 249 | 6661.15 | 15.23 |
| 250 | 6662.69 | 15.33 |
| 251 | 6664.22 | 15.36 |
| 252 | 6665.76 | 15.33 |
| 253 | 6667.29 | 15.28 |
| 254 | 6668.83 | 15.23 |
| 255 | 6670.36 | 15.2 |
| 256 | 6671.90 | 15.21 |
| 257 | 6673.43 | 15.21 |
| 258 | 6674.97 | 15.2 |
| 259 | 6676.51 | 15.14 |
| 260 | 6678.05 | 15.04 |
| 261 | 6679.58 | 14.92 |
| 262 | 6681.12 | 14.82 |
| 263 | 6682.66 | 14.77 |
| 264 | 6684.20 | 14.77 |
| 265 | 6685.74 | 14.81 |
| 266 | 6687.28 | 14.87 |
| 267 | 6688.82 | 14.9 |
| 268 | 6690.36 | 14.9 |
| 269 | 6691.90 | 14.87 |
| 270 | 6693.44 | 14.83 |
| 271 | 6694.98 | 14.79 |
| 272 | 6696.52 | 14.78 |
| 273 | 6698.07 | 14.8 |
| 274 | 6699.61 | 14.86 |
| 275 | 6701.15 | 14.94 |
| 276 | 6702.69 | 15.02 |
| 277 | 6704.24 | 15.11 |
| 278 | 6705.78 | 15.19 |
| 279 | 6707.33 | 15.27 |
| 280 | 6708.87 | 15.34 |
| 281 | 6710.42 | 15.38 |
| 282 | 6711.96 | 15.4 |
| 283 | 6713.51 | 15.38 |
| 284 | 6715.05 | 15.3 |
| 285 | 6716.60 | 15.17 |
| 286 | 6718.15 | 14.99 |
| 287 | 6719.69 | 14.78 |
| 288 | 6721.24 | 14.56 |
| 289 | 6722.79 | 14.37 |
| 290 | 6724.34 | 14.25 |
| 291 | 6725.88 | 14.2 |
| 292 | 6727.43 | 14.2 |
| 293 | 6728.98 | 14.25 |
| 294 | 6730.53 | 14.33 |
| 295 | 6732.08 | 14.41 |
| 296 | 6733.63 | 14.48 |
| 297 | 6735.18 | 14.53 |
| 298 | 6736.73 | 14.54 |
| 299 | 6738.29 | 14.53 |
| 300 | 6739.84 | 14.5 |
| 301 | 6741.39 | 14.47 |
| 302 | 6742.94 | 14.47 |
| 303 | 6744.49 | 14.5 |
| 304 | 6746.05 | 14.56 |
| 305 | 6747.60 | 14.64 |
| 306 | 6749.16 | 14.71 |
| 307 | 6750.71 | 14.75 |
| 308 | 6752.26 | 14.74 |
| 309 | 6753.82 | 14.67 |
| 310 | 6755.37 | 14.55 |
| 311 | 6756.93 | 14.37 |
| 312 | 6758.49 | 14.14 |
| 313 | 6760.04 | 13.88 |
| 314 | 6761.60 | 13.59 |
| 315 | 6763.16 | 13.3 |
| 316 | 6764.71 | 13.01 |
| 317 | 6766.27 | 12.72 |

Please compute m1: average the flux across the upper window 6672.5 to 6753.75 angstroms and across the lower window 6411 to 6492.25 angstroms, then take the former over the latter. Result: 1.1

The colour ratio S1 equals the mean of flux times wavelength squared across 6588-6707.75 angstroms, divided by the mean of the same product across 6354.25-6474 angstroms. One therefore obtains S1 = 1.14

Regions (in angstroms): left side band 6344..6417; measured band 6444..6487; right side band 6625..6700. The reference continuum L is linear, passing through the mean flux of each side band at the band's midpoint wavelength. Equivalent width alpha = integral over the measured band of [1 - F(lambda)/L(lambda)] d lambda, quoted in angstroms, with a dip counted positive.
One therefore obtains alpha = 1.17 angstroms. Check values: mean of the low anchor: 14.1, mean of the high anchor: 14.9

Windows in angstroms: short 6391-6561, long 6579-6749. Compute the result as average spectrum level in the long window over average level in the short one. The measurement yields 1.06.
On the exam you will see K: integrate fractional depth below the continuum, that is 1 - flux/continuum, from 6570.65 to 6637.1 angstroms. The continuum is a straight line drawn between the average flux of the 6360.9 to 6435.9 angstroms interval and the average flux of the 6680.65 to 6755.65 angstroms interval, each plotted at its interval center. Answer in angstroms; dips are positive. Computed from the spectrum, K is -1.9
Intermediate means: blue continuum 14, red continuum 14.8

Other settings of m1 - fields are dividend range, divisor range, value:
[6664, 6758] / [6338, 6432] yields 1.06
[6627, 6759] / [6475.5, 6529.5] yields 1.06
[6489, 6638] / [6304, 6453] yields 1.03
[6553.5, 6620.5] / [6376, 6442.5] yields 1.05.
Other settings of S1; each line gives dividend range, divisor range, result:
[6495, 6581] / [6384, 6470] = 1.06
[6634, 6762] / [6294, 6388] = 1.18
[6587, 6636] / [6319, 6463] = 1.14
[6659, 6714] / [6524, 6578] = 1.10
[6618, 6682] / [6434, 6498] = 1.13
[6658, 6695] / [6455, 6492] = 1.16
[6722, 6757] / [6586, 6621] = 1.02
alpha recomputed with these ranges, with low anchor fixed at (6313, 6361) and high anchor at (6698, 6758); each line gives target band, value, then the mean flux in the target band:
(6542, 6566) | 0.3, 14.3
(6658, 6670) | -0.5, 15.2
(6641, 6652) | 0.2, 14.3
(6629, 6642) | -0.5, 15.1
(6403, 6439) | 1.2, 13.7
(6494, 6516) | 0.8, 13.9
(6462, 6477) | 0.5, 13.8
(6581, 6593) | -0.5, 15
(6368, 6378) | -0.1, 14.2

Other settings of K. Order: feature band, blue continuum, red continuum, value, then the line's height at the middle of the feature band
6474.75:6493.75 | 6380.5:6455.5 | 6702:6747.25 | 0.46 angstroms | 14.1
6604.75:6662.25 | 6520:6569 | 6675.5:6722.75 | -0.40 angstroms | 14.7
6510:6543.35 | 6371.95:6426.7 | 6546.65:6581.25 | 0.20 angstroms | 14.3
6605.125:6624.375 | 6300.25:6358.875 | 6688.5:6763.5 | -0.44 angstroms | 14.5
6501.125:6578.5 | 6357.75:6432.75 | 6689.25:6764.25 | 0.22 angstroms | 14.3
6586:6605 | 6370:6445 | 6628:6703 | -0.37 angstroms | 14.6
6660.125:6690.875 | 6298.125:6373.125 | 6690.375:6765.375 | -1.16 angstroms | 14.5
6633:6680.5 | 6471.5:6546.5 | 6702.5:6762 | -1.45 angstroms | 14.4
